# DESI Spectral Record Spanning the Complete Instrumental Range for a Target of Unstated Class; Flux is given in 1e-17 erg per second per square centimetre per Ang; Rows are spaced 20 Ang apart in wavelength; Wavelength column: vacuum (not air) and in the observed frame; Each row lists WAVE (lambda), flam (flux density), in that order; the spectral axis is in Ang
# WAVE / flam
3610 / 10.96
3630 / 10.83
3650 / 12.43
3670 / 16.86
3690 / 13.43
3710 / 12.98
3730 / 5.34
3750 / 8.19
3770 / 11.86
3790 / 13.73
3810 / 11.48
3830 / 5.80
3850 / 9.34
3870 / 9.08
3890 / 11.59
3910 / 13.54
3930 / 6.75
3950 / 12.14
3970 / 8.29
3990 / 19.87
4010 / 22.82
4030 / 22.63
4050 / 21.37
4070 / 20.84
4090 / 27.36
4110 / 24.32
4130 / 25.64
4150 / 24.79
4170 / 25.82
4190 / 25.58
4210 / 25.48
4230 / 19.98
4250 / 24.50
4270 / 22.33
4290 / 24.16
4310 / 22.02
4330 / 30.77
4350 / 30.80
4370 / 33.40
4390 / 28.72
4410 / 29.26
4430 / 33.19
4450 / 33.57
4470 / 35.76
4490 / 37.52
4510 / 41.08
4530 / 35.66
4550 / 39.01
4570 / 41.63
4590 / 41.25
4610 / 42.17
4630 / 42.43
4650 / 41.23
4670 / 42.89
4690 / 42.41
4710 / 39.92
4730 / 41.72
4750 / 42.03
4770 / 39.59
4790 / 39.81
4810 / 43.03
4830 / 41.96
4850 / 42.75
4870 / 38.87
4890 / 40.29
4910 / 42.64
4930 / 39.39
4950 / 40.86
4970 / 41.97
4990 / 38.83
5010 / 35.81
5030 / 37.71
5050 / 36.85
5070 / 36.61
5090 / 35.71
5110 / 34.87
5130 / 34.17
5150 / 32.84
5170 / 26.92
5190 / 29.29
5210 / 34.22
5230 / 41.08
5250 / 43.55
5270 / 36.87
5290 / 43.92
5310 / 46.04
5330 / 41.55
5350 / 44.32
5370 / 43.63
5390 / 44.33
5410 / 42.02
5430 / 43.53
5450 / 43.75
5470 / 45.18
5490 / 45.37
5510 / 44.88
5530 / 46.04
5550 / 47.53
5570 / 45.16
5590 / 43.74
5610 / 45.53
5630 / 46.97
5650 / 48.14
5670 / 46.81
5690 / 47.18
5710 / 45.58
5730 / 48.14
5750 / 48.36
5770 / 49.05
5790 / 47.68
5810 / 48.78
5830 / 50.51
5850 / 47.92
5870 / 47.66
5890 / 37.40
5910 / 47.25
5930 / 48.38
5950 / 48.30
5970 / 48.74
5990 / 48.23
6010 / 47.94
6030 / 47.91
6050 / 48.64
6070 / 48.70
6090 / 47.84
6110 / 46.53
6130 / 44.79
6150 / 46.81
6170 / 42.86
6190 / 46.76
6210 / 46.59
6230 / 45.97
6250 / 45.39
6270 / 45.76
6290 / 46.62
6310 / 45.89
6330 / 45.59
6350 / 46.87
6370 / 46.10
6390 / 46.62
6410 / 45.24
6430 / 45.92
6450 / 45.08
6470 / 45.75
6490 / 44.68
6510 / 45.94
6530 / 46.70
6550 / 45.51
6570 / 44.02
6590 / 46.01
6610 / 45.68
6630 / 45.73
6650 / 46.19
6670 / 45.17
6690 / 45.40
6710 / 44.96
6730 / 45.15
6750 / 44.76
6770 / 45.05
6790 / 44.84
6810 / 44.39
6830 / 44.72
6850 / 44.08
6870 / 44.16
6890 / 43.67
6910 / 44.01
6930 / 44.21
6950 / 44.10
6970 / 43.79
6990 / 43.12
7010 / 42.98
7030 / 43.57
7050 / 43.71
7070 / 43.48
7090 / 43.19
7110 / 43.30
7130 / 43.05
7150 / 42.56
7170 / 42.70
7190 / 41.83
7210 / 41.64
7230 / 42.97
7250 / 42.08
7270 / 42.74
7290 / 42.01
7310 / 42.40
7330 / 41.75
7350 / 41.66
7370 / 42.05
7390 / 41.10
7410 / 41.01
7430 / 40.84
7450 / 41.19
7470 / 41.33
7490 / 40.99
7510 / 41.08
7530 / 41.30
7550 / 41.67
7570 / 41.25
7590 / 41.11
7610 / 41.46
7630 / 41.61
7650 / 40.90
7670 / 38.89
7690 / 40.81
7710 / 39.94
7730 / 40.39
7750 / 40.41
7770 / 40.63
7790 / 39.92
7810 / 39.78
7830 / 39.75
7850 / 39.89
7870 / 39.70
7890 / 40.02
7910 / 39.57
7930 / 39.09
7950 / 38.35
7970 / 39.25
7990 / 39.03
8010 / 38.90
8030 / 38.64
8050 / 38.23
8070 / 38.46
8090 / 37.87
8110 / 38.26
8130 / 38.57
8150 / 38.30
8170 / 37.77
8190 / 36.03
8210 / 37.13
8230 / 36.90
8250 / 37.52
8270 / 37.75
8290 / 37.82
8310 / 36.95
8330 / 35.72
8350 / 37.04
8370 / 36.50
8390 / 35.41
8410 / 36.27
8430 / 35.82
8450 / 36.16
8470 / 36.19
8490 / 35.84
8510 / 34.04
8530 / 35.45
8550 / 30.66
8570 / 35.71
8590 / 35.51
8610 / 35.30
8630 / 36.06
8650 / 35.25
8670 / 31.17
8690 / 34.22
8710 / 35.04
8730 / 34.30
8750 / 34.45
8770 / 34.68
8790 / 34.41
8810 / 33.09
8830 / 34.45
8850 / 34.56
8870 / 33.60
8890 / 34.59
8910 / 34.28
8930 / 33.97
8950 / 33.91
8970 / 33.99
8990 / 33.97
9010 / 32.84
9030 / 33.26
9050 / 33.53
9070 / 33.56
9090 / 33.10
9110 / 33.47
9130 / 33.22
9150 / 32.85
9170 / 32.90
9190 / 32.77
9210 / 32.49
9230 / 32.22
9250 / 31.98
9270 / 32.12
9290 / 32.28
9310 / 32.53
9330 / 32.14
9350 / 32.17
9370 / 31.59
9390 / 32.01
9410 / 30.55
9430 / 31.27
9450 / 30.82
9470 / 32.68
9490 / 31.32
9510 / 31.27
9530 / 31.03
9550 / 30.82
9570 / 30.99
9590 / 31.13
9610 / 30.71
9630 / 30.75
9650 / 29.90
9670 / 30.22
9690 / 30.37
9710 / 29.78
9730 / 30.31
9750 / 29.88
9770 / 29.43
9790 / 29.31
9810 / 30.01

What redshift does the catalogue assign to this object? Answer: 0.000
